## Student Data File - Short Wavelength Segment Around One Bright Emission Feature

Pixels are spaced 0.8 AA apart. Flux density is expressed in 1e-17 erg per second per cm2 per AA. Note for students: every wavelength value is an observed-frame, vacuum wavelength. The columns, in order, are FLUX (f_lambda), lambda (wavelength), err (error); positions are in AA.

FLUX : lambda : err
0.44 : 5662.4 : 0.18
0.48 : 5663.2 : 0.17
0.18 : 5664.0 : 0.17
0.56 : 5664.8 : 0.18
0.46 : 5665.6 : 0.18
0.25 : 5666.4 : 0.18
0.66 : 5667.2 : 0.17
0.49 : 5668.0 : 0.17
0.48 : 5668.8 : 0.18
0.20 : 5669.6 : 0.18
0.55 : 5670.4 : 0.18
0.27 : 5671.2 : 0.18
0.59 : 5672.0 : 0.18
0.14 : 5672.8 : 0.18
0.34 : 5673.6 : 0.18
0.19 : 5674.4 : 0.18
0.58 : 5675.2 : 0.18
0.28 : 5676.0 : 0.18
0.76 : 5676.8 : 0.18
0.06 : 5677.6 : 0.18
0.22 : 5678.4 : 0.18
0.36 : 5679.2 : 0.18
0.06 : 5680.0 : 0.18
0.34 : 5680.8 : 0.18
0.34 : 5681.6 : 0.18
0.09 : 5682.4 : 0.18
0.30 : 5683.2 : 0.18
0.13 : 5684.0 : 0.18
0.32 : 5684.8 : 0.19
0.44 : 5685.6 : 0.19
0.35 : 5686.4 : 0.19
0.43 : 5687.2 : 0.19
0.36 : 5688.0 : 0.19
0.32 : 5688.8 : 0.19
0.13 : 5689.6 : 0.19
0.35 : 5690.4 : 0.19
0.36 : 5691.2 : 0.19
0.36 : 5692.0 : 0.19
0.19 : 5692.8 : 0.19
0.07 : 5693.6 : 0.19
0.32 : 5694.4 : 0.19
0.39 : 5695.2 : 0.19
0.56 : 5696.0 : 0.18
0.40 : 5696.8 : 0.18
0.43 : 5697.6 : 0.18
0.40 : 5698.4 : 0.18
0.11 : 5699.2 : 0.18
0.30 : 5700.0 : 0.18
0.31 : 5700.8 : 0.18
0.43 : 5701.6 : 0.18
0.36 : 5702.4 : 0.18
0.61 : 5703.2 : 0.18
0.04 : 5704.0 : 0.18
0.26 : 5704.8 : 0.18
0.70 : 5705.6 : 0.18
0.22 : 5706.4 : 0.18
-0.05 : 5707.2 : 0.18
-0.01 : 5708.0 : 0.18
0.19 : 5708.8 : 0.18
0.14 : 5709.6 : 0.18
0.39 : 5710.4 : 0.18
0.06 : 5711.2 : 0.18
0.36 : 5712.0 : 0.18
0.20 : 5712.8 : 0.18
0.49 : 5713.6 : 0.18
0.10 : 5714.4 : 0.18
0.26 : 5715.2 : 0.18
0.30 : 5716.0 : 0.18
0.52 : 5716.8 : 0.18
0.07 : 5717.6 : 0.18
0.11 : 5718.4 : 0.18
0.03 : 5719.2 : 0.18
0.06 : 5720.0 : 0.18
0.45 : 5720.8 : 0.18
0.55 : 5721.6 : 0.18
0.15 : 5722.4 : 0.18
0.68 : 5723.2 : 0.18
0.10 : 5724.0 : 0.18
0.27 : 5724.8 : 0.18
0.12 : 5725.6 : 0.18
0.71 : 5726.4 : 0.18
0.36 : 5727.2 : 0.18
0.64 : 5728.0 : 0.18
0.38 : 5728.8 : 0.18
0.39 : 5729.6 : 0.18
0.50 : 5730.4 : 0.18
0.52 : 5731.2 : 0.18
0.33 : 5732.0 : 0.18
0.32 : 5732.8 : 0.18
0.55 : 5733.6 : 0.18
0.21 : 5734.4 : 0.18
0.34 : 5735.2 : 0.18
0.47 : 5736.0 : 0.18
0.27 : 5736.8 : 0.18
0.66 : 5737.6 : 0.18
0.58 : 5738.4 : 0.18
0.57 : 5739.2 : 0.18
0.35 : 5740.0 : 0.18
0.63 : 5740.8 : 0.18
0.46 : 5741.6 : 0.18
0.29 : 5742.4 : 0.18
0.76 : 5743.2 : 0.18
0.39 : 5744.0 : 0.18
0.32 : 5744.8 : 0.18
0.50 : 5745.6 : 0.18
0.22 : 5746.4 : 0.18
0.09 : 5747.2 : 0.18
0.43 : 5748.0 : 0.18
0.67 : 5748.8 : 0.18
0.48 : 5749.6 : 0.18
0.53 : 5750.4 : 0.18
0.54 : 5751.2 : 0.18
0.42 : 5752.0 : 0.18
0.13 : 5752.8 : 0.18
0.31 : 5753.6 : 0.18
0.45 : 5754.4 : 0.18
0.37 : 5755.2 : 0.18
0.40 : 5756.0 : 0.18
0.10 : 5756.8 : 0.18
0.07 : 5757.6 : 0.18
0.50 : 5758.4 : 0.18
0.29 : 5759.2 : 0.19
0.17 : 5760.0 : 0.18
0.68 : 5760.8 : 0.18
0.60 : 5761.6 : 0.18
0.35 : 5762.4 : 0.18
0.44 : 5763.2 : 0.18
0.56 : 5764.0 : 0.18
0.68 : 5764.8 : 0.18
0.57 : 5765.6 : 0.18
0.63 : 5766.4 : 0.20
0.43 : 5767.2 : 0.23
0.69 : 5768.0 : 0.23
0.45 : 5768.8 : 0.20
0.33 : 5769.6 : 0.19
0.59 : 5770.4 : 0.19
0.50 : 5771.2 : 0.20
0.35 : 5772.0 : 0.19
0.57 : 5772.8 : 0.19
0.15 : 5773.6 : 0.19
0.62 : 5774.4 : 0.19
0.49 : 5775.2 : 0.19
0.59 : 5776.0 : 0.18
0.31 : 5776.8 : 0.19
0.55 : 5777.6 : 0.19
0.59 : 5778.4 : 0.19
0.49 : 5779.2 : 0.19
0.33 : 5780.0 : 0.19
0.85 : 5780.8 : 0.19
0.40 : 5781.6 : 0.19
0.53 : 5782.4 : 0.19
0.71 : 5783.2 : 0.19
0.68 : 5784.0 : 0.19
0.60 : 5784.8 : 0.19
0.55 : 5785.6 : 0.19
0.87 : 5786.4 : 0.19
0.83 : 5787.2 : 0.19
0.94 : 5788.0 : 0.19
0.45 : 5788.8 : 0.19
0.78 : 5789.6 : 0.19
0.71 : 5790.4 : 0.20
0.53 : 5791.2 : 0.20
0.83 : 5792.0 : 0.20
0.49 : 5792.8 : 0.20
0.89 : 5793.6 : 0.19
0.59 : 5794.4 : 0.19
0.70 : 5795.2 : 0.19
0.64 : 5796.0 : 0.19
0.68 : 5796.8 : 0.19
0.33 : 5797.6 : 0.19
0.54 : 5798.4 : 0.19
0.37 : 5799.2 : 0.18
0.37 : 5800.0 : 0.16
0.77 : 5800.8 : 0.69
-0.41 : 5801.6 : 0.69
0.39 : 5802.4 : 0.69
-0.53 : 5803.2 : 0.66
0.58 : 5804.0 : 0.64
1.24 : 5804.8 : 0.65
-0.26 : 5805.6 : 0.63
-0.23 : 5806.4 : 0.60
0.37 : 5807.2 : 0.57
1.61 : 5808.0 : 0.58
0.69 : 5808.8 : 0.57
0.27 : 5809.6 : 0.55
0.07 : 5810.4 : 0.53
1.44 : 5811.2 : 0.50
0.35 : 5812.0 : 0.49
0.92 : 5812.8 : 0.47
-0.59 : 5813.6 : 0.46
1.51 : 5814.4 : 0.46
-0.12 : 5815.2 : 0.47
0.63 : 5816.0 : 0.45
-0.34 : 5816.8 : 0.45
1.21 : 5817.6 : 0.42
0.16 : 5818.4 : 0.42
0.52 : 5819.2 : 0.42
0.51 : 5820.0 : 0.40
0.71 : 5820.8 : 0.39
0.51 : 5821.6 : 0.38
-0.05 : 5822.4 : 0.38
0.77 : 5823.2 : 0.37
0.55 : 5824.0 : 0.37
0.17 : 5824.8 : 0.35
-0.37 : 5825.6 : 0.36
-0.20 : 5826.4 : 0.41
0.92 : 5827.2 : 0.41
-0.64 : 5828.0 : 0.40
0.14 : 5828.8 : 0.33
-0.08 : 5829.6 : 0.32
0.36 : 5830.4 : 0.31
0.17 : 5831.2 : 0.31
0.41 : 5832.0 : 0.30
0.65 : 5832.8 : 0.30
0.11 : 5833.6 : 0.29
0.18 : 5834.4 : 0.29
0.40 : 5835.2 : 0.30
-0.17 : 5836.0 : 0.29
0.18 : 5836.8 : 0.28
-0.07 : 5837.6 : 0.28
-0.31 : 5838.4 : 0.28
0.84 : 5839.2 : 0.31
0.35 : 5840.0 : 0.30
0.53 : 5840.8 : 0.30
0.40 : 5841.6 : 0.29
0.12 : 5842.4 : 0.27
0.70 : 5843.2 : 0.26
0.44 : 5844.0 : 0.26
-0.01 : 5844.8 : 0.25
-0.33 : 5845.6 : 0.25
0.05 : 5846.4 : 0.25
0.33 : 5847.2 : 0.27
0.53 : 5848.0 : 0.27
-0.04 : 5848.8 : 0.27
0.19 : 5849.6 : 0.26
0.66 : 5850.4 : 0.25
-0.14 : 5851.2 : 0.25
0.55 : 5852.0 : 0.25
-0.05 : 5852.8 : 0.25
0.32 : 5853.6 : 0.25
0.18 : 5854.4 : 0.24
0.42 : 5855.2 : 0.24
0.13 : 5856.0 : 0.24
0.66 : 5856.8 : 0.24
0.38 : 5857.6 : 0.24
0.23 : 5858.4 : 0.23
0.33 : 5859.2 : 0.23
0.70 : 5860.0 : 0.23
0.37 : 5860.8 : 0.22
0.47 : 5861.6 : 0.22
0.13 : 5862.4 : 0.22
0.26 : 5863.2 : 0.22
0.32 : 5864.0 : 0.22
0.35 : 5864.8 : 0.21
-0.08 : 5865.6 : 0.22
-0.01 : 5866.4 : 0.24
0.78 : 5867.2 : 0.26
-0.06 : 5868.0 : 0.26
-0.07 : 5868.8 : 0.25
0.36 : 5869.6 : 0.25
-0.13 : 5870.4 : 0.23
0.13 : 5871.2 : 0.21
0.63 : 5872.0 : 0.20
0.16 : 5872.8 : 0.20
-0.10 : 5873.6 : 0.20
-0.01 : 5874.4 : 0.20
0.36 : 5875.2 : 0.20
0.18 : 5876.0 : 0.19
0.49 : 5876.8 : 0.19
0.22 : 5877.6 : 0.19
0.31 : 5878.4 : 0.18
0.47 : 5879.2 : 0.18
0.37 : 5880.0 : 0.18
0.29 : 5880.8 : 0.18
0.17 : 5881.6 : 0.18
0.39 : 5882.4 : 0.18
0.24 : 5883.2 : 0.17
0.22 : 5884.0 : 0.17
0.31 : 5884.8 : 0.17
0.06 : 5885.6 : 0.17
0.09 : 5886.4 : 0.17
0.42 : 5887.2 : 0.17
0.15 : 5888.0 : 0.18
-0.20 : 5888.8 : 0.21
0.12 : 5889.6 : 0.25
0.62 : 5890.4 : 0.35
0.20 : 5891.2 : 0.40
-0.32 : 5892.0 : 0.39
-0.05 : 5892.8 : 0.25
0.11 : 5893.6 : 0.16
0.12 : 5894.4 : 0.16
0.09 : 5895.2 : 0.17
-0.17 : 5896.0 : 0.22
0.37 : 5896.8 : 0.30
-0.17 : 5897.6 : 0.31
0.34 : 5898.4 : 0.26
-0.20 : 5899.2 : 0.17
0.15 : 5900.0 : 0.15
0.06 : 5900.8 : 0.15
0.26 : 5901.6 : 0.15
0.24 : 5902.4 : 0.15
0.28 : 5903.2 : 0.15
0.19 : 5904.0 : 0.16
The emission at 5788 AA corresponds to C III] 1909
